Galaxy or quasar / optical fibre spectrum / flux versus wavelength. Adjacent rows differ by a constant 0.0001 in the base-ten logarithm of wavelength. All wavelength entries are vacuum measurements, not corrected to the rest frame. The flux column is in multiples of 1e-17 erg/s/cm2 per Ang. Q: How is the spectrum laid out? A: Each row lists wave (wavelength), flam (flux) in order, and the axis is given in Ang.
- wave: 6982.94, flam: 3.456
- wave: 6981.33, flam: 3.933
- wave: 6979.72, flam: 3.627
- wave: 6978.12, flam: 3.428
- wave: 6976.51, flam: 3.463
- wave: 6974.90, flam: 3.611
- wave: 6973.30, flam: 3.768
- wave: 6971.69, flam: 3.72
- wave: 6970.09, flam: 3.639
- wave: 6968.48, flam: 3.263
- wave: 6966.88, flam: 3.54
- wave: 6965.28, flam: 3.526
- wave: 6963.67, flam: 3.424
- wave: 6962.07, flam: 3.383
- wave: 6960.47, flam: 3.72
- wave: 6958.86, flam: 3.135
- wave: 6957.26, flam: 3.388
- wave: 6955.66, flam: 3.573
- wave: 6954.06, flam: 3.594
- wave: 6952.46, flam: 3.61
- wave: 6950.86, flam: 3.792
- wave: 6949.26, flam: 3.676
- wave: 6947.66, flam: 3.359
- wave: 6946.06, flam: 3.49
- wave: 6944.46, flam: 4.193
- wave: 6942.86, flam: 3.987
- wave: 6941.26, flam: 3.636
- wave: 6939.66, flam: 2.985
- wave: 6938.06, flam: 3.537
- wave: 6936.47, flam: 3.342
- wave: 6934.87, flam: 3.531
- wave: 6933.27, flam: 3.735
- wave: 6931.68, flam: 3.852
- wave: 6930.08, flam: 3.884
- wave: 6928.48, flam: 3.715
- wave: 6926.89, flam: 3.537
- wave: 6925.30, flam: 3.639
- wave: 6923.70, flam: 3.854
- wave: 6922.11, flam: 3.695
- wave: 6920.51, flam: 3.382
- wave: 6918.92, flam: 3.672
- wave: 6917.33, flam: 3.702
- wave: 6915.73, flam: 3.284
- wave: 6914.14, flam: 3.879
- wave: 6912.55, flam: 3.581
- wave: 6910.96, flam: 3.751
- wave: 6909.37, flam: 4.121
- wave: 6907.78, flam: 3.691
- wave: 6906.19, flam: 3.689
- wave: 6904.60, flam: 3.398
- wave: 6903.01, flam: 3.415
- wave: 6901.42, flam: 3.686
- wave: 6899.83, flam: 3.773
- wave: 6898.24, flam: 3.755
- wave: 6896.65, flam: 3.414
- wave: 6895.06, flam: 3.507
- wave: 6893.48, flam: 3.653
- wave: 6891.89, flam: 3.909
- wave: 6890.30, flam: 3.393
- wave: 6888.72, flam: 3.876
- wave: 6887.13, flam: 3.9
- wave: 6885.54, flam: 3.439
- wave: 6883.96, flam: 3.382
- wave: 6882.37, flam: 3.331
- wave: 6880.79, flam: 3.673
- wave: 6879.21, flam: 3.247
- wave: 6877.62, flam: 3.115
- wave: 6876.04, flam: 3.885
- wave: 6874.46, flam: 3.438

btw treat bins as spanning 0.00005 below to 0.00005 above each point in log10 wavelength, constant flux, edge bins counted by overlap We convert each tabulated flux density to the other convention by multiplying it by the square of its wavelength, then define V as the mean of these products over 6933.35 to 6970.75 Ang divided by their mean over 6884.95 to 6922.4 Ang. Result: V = 1.0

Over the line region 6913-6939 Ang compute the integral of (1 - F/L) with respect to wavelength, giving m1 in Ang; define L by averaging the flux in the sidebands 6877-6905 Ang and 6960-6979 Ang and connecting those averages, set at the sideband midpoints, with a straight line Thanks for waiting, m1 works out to -0.7 Ang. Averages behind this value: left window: 3.55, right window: 3.54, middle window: 3.64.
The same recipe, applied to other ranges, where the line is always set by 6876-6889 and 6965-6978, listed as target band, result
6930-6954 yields -0.6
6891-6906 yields -0.4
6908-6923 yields -0.6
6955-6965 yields 0.3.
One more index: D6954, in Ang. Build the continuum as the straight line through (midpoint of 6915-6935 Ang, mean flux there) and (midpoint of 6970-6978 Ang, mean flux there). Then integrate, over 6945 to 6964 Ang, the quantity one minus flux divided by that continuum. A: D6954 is 0.6 Ang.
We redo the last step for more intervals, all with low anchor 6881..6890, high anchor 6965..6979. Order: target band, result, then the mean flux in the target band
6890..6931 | -0.95 Ang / 3.66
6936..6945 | -0.11 Ang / 3.61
